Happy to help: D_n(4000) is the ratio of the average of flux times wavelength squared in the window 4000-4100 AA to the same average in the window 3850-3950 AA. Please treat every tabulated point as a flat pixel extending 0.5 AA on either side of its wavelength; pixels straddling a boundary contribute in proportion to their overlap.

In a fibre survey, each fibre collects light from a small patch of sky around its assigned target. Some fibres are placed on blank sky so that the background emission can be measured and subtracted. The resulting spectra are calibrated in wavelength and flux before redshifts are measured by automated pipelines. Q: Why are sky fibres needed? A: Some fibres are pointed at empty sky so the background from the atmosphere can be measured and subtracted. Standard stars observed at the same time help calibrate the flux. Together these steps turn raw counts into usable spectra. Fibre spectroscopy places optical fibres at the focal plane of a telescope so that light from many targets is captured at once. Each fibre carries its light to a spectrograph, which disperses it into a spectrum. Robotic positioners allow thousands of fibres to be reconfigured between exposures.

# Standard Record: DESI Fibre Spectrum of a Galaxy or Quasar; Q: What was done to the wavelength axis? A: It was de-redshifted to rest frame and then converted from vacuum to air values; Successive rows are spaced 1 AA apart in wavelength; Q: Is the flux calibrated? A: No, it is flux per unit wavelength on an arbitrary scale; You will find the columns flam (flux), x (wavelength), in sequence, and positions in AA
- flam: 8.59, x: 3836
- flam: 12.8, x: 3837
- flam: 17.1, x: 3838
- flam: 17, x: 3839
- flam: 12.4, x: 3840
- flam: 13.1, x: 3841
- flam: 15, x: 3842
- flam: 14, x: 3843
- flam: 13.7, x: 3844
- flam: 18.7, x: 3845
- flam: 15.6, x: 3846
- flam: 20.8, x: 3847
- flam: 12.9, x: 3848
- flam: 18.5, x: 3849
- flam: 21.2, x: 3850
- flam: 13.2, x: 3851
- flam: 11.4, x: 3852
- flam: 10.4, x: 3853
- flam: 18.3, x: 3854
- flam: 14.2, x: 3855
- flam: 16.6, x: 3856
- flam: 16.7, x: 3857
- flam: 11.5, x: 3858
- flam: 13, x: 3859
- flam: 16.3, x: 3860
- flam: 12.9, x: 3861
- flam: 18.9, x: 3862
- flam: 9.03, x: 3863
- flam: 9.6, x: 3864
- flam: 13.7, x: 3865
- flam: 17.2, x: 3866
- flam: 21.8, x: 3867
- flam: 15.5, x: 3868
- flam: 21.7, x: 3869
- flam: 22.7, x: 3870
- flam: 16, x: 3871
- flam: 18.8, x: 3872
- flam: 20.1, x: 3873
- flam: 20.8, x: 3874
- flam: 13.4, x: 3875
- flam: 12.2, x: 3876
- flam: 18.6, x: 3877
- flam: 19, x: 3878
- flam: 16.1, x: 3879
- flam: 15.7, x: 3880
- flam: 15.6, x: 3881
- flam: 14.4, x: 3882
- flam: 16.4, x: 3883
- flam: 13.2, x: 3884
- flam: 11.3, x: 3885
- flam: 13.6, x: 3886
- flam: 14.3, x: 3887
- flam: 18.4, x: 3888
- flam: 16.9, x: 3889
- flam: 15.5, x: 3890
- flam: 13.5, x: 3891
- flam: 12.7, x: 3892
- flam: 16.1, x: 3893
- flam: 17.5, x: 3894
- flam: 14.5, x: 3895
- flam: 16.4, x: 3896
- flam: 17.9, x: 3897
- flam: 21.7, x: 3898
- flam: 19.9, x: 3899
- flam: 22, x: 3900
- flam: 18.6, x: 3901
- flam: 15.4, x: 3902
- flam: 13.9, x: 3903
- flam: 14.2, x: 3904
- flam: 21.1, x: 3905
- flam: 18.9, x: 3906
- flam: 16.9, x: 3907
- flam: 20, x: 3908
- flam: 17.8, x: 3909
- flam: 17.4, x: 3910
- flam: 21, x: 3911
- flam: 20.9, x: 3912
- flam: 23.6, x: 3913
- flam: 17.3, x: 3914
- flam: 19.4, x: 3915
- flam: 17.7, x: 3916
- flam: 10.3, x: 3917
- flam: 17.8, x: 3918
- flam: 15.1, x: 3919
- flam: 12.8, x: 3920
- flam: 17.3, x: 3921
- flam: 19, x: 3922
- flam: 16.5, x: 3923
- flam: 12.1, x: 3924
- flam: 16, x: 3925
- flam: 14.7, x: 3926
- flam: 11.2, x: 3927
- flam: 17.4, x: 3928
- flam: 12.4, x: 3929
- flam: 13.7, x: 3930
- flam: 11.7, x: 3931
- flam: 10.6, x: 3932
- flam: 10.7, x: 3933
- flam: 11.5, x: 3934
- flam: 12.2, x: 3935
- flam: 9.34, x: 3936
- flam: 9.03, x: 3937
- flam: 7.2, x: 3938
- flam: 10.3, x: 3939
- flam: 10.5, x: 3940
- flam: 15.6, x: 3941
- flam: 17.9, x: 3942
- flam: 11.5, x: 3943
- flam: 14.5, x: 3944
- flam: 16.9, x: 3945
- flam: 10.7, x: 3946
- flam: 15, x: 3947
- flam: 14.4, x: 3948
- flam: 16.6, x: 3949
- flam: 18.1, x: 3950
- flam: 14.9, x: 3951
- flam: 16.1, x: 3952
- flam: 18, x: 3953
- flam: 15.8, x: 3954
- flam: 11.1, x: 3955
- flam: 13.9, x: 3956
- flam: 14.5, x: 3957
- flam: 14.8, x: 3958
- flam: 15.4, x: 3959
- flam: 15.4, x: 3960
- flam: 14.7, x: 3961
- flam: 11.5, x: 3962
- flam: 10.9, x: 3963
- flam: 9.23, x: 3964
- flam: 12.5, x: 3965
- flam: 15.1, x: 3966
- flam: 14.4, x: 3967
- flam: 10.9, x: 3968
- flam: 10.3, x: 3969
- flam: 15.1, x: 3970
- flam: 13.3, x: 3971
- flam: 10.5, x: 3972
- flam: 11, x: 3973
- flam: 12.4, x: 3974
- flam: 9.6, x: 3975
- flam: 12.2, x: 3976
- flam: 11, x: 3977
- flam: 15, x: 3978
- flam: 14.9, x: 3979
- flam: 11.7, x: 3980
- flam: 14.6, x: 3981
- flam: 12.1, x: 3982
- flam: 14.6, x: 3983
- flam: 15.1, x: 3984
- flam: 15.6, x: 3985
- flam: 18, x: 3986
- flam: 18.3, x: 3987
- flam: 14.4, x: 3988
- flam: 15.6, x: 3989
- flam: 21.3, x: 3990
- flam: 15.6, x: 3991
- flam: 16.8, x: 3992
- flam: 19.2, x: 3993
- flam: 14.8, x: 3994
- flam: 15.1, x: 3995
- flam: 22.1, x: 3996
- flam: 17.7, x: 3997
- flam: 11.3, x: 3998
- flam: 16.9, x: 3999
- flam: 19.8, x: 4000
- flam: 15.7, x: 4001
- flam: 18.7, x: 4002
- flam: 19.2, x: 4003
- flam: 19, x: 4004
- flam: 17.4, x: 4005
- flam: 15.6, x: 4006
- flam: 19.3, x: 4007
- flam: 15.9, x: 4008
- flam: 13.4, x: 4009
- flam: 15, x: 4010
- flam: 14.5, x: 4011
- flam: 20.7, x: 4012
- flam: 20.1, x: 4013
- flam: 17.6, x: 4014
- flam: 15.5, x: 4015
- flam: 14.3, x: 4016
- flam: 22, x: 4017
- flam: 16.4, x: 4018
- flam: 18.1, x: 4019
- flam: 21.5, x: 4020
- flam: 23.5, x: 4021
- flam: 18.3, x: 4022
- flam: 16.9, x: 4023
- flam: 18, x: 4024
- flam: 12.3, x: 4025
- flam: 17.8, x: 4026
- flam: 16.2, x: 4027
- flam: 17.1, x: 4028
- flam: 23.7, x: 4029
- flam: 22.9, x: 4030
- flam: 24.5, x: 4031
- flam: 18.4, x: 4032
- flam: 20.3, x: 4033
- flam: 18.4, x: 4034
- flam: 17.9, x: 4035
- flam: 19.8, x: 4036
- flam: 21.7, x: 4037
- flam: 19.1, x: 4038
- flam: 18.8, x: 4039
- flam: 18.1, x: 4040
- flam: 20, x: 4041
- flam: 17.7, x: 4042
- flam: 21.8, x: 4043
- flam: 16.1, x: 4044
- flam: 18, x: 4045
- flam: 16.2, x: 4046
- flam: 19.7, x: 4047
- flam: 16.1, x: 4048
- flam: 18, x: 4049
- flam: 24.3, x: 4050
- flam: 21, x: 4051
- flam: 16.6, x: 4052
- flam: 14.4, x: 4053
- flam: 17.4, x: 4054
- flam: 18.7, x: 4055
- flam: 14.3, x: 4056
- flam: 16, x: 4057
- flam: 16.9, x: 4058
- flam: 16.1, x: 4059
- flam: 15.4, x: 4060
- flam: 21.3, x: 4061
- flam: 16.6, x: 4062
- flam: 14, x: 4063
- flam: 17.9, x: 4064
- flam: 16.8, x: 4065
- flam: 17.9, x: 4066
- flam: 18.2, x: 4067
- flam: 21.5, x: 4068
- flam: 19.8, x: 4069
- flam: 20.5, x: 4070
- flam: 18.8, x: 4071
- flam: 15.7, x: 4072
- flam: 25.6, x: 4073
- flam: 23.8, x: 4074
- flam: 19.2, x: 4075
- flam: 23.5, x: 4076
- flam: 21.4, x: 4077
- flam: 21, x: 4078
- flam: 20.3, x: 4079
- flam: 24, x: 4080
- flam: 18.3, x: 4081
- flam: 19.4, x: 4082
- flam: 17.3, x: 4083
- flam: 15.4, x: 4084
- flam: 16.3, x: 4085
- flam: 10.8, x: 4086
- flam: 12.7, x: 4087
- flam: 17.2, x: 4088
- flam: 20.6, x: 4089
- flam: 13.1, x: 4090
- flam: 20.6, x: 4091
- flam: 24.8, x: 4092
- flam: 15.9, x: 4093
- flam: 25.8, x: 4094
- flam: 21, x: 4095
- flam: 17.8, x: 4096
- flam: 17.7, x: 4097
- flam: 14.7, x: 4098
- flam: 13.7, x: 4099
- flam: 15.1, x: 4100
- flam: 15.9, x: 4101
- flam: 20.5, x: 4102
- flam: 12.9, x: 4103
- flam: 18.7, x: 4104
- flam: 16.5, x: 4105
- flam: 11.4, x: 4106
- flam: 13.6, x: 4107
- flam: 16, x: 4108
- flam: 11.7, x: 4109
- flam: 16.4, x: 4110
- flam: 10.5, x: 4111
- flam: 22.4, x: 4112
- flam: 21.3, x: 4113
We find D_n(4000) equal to 1.28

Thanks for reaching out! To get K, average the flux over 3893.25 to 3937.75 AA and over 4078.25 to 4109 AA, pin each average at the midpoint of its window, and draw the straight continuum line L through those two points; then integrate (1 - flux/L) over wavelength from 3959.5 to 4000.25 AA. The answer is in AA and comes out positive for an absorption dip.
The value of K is 5.1 AA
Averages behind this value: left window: 16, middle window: 14.4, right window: 17.2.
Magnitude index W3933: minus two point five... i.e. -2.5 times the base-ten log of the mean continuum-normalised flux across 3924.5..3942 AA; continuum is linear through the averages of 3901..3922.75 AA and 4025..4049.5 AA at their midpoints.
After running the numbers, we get 0.41 mag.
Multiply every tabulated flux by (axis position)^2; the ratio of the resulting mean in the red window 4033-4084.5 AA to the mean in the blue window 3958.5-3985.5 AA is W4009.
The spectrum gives 1.5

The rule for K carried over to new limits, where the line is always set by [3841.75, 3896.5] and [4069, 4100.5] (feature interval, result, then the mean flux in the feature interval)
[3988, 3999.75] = 0.4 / 16.9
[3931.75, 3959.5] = 5.5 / 13.5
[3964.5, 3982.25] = 4.8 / 12.6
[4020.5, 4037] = -1.1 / 19.2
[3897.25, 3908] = -1.4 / 18.3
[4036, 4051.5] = -0.8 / 19.1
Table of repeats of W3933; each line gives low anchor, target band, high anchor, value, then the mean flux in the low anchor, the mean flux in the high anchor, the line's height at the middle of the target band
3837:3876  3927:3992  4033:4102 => 0.249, 15.8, 18.4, 17.1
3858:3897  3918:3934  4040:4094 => 0.170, 15.8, 18.5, 16.5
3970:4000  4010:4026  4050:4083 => -0.085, 14.9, 18.9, 16.5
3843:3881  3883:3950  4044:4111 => 0.078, 16.1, 17.8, 16.5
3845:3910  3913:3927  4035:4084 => 0.062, 16.3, 18.8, 16.9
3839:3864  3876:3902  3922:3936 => -0.161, 14.9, 13.2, 14.1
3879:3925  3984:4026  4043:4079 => 0.037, 16.7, 18.6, 17.9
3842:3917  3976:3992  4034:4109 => 0.150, 16.5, 18.1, 17.4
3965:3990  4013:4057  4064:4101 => -0.133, 13.7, 18.7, 16.5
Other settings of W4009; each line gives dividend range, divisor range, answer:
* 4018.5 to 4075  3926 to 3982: 1.50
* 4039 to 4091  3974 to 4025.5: 1.15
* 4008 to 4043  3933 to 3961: 1.41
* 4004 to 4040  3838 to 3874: 1.26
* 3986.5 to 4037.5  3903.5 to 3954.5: 1.24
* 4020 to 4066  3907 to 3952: 1.31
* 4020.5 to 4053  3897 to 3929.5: 1.17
